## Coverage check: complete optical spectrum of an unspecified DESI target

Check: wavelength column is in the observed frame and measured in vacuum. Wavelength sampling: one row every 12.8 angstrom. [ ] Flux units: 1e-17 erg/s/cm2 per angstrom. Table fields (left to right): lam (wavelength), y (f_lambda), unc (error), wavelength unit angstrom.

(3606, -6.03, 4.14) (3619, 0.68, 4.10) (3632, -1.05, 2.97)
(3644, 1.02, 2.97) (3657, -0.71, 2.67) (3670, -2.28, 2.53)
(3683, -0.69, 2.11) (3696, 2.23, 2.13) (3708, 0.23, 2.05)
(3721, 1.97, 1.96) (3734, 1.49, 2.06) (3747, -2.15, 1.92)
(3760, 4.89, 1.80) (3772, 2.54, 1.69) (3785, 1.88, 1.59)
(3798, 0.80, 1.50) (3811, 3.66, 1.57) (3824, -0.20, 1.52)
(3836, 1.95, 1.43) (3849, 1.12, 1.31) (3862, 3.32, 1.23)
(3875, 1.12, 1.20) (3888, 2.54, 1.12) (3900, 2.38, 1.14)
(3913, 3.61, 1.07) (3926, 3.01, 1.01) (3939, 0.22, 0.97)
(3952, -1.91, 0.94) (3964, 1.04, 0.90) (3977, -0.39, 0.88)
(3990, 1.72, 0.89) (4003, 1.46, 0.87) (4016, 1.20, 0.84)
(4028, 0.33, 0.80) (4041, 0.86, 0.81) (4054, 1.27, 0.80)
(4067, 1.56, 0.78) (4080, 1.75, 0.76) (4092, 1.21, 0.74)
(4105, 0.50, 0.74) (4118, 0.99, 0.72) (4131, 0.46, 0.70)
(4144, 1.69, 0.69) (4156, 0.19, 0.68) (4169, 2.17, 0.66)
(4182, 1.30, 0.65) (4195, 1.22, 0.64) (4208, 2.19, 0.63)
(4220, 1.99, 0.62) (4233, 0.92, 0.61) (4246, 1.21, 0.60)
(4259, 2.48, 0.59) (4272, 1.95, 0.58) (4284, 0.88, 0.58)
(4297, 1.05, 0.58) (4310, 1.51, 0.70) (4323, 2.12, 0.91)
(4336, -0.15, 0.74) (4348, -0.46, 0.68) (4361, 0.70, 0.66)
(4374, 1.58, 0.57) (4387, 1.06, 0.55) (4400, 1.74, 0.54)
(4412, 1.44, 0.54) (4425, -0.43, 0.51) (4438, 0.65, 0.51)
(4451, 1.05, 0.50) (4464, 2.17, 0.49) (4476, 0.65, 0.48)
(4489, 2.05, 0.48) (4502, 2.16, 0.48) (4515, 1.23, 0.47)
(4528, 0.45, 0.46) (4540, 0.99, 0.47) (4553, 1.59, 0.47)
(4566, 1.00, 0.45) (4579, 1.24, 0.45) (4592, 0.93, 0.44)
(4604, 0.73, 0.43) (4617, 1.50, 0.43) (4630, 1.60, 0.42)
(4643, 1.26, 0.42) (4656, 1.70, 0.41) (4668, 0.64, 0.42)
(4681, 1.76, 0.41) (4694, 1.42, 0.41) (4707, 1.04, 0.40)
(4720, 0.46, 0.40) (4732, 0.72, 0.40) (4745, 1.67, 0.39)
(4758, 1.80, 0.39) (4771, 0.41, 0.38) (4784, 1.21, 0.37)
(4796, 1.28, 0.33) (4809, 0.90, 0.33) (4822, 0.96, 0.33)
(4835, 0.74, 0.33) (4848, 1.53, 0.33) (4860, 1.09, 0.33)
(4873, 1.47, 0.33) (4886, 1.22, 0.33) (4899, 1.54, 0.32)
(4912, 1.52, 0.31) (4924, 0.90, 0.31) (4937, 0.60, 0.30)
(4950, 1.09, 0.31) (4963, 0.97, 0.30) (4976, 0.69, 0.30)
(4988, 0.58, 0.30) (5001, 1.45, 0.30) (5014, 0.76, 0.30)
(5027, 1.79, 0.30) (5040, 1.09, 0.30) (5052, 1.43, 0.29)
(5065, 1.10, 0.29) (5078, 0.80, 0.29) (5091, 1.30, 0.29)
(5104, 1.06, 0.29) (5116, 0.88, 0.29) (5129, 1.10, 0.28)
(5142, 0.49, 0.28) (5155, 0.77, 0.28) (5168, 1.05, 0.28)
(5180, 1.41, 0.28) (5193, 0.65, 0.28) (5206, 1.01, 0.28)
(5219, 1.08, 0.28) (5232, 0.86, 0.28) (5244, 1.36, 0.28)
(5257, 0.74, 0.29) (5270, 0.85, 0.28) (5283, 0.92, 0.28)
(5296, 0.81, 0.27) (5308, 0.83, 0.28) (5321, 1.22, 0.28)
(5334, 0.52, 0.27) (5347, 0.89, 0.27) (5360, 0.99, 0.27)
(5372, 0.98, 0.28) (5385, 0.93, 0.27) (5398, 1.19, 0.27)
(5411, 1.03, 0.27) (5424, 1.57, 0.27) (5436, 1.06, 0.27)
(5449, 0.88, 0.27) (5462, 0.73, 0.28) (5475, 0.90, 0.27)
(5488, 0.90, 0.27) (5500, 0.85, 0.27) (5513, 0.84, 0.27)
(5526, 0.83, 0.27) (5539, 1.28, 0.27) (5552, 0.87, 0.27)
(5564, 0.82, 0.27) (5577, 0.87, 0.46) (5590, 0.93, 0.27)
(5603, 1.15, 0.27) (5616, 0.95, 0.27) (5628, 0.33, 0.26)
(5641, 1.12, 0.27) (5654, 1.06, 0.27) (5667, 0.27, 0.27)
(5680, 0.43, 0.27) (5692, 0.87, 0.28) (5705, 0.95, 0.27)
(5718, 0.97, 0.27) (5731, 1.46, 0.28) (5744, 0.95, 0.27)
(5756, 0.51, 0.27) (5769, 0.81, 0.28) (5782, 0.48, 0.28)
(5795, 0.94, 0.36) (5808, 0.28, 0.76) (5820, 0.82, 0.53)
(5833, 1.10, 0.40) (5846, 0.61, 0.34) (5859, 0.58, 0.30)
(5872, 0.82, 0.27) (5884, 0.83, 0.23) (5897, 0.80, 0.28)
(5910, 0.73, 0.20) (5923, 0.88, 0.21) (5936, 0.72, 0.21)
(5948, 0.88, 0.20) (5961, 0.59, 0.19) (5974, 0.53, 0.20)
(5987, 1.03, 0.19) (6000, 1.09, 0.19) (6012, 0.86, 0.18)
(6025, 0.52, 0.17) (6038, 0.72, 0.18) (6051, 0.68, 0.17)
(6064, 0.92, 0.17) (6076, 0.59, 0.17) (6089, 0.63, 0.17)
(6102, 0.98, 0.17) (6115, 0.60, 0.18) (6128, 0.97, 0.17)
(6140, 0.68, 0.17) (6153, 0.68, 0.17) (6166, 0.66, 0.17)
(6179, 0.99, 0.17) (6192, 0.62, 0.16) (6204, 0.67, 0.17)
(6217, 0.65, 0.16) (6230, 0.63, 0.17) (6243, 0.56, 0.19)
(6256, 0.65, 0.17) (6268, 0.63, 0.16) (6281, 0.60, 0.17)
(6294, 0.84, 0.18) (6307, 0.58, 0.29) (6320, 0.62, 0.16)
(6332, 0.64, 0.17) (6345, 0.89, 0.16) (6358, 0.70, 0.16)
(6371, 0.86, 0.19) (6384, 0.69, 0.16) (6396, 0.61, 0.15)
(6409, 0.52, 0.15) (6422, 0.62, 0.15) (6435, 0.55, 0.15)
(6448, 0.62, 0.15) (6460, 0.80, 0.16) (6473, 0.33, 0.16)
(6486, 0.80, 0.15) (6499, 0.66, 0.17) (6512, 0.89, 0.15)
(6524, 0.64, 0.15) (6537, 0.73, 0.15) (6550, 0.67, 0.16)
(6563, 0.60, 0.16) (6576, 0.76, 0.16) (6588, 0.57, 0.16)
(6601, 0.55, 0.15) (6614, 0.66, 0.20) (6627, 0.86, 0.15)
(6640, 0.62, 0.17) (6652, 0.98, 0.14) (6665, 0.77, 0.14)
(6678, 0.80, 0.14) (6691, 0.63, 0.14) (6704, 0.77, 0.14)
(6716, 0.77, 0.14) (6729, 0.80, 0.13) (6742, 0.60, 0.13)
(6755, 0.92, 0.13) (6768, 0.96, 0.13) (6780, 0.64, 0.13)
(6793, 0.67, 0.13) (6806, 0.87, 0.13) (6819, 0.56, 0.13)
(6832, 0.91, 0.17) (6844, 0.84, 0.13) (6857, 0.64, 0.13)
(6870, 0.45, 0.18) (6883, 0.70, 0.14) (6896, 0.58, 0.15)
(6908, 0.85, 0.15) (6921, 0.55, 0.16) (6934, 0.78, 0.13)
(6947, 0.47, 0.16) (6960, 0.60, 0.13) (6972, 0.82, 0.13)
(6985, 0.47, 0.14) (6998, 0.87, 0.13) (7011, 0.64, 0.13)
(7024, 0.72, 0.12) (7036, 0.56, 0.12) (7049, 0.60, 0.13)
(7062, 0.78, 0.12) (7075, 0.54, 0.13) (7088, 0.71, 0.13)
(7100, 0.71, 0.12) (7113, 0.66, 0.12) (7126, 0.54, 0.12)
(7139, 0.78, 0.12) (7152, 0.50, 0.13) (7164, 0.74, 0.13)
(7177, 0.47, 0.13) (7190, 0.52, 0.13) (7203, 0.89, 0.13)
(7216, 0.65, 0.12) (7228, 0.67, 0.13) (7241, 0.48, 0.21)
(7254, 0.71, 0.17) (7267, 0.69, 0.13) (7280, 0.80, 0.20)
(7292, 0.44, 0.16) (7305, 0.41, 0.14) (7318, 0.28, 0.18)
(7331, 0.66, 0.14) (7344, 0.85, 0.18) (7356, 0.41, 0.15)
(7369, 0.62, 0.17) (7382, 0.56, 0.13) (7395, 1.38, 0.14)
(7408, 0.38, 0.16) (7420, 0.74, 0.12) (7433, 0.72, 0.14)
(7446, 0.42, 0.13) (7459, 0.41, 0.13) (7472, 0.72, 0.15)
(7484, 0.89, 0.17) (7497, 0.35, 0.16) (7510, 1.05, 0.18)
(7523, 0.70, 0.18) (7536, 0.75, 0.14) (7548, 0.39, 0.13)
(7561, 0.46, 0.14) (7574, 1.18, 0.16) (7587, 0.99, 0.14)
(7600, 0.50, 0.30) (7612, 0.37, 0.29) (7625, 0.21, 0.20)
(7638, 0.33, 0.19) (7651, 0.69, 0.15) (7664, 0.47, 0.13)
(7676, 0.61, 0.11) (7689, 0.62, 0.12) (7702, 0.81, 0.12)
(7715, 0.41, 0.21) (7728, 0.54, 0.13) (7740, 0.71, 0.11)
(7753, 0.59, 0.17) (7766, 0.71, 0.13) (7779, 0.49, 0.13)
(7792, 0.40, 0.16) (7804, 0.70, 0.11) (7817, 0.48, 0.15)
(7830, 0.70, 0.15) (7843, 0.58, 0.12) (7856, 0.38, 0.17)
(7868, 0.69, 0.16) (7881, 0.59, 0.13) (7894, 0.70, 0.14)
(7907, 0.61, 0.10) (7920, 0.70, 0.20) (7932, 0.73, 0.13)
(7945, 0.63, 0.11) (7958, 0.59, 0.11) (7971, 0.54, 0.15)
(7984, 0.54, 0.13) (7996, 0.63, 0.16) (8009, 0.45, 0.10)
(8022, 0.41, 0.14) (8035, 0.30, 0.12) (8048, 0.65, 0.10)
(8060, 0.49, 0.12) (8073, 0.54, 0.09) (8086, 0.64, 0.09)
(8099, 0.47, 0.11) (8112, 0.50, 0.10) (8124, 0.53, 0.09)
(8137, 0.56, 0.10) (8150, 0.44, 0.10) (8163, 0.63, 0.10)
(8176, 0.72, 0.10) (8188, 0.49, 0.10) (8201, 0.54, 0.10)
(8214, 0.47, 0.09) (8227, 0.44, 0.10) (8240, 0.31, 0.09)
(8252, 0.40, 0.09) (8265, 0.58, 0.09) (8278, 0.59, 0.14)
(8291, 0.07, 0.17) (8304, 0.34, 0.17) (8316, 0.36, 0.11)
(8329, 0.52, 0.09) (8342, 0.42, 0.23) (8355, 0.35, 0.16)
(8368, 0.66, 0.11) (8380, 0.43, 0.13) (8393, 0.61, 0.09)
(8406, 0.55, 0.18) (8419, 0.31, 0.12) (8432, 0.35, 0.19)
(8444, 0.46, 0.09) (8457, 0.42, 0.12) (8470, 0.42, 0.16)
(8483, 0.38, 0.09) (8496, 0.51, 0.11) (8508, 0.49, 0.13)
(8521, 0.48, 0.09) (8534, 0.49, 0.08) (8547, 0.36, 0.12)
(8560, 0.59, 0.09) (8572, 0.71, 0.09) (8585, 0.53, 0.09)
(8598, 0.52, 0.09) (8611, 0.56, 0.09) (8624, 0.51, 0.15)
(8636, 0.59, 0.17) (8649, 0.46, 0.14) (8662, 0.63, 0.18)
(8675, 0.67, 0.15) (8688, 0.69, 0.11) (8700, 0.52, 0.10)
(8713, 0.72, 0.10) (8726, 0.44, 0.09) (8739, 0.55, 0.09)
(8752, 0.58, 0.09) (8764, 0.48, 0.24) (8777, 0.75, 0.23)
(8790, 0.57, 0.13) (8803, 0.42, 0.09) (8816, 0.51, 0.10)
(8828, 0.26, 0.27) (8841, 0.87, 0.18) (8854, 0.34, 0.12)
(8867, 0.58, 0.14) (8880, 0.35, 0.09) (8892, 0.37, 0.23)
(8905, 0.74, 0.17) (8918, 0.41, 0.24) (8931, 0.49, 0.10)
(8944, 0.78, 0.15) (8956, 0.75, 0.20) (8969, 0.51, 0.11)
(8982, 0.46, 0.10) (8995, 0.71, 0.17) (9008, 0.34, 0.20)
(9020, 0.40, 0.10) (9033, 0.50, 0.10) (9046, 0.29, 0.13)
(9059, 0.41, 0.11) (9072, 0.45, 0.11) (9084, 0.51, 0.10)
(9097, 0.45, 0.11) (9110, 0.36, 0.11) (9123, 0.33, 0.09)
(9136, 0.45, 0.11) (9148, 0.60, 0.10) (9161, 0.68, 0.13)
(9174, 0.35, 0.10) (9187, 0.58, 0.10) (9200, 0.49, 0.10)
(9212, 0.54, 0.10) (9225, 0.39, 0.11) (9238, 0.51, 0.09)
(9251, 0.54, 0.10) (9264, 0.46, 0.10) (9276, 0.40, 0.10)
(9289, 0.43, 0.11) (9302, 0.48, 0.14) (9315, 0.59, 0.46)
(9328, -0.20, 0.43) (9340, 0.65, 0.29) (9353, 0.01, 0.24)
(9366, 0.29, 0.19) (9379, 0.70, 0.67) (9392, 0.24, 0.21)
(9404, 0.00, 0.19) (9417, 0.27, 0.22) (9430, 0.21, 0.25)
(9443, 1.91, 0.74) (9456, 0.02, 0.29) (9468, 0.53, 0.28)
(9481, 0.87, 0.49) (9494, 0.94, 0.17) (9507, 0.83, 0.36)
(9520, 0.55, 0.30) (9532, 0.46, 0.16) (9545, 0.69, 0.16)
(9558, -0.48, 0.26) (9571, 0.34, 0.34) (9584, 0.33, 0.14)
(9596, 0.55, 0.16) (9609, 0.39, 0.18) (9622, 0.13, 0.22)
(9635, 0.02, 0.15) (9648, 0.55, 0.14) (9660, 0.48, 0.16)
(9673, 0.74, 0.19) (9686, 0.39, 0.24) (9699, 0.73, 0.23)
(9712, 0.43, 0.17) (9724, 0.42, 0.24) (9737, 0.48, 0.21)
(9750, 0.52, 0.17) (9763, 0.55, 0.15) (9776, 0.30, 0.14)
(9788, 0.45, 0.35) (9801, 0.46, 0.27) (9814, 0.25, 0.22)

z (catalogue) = 0.127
